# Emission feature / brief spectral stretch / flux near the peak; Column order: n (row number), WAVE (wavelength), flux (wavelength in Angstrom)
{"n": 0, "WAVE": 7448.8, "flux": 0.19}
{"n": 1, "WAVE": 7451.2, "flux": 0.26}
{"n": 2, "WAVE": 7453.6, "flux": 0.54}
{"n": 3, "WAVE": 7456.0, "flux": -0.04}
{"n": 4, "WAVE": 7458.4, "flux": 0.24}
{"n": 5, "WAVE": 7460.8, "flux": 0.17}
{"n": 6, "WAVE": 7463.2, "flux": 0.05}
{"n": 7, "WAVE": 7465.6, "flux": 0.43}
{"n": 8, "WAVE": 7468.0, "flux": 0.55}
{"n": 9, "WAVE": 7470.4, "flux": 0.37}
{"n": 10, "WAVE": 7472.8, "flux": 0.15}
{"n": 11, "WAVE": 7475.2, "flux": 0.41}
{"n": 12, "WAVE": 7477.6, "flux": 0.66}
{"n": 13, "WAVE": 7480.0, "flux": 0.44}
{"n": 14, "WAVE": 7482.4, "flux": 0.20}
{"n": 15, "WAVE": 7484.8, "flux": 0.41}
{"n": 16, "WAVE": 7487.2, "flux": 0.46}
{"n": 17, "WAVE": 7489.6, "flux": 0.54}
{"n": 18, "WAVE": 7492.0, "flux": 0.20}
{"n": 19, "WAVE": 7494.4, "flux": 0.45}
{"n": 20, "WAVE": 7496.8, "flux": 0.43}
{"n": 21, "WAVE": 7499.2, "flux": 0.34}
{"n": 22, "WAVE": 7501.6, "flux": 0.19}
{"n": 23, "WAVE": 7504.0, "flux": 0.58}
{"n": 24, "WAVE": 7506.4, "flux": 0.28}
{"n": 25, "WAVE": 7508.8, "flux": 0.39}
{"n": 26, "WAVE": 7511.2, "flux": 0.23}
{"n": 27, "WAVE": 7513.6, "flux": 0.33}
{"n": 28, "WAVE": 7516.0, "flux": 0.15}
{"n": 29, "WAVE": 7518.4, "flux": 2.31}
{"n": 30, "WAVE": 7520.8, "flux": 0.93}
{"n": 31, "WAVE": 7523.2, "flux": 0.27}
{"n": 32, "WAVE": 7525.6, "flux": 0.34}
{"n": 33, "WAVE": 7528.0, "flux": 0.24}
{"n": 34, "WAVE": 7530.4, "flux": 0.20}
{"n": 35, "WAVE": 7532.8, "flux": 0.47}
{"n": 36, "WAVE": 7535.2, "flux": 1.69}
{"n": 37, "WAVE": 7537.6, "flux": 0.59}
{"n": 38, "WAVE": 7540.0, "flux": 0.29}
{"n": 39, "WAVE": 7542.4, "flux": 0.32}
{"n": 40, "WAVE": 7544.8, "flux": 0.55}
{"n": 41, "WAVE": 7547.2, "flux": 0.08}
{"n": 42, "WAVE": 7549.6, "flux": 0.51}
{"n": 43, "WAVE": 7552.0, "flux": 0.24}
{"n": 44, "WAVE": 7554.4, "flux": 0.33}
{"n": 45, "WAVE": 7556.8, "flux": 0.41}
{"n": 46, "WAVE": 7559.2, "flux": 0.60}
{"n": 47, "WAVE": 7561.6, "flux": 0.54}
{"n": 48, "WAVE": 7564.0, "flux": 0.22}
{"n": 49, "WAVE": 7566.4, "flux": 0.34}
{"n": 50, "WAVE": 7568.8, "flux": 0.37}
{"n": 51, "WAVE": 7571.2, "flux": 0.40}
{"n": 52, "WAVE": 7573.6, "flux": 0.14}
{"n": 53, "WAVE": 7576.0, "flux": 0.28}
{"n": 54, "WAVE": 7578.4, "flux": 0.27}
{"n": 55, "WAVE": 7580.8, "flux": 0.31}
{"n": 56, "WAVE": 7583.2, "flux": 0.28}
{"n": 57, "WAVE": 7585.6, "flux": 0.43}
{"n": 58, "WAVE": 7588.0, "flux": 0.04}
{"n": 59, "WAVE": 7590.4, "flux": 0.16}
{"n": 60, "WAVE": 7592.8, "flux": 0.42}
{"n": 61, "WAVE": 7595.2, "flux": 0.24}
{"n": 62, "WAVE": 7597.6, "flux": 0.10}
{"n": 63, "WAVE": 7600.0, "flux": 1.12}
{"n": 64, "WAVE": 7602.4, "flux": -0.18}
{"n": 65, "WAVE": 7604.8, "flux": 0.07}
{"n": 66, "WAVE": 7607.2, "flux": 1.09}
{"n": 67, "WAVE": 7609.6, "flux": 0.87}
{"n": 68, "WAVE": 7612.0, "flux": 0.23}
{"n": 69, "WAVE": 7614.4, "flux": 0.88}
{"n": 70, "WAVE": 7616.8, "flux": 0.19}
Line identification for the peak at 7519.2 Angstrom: [S II]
